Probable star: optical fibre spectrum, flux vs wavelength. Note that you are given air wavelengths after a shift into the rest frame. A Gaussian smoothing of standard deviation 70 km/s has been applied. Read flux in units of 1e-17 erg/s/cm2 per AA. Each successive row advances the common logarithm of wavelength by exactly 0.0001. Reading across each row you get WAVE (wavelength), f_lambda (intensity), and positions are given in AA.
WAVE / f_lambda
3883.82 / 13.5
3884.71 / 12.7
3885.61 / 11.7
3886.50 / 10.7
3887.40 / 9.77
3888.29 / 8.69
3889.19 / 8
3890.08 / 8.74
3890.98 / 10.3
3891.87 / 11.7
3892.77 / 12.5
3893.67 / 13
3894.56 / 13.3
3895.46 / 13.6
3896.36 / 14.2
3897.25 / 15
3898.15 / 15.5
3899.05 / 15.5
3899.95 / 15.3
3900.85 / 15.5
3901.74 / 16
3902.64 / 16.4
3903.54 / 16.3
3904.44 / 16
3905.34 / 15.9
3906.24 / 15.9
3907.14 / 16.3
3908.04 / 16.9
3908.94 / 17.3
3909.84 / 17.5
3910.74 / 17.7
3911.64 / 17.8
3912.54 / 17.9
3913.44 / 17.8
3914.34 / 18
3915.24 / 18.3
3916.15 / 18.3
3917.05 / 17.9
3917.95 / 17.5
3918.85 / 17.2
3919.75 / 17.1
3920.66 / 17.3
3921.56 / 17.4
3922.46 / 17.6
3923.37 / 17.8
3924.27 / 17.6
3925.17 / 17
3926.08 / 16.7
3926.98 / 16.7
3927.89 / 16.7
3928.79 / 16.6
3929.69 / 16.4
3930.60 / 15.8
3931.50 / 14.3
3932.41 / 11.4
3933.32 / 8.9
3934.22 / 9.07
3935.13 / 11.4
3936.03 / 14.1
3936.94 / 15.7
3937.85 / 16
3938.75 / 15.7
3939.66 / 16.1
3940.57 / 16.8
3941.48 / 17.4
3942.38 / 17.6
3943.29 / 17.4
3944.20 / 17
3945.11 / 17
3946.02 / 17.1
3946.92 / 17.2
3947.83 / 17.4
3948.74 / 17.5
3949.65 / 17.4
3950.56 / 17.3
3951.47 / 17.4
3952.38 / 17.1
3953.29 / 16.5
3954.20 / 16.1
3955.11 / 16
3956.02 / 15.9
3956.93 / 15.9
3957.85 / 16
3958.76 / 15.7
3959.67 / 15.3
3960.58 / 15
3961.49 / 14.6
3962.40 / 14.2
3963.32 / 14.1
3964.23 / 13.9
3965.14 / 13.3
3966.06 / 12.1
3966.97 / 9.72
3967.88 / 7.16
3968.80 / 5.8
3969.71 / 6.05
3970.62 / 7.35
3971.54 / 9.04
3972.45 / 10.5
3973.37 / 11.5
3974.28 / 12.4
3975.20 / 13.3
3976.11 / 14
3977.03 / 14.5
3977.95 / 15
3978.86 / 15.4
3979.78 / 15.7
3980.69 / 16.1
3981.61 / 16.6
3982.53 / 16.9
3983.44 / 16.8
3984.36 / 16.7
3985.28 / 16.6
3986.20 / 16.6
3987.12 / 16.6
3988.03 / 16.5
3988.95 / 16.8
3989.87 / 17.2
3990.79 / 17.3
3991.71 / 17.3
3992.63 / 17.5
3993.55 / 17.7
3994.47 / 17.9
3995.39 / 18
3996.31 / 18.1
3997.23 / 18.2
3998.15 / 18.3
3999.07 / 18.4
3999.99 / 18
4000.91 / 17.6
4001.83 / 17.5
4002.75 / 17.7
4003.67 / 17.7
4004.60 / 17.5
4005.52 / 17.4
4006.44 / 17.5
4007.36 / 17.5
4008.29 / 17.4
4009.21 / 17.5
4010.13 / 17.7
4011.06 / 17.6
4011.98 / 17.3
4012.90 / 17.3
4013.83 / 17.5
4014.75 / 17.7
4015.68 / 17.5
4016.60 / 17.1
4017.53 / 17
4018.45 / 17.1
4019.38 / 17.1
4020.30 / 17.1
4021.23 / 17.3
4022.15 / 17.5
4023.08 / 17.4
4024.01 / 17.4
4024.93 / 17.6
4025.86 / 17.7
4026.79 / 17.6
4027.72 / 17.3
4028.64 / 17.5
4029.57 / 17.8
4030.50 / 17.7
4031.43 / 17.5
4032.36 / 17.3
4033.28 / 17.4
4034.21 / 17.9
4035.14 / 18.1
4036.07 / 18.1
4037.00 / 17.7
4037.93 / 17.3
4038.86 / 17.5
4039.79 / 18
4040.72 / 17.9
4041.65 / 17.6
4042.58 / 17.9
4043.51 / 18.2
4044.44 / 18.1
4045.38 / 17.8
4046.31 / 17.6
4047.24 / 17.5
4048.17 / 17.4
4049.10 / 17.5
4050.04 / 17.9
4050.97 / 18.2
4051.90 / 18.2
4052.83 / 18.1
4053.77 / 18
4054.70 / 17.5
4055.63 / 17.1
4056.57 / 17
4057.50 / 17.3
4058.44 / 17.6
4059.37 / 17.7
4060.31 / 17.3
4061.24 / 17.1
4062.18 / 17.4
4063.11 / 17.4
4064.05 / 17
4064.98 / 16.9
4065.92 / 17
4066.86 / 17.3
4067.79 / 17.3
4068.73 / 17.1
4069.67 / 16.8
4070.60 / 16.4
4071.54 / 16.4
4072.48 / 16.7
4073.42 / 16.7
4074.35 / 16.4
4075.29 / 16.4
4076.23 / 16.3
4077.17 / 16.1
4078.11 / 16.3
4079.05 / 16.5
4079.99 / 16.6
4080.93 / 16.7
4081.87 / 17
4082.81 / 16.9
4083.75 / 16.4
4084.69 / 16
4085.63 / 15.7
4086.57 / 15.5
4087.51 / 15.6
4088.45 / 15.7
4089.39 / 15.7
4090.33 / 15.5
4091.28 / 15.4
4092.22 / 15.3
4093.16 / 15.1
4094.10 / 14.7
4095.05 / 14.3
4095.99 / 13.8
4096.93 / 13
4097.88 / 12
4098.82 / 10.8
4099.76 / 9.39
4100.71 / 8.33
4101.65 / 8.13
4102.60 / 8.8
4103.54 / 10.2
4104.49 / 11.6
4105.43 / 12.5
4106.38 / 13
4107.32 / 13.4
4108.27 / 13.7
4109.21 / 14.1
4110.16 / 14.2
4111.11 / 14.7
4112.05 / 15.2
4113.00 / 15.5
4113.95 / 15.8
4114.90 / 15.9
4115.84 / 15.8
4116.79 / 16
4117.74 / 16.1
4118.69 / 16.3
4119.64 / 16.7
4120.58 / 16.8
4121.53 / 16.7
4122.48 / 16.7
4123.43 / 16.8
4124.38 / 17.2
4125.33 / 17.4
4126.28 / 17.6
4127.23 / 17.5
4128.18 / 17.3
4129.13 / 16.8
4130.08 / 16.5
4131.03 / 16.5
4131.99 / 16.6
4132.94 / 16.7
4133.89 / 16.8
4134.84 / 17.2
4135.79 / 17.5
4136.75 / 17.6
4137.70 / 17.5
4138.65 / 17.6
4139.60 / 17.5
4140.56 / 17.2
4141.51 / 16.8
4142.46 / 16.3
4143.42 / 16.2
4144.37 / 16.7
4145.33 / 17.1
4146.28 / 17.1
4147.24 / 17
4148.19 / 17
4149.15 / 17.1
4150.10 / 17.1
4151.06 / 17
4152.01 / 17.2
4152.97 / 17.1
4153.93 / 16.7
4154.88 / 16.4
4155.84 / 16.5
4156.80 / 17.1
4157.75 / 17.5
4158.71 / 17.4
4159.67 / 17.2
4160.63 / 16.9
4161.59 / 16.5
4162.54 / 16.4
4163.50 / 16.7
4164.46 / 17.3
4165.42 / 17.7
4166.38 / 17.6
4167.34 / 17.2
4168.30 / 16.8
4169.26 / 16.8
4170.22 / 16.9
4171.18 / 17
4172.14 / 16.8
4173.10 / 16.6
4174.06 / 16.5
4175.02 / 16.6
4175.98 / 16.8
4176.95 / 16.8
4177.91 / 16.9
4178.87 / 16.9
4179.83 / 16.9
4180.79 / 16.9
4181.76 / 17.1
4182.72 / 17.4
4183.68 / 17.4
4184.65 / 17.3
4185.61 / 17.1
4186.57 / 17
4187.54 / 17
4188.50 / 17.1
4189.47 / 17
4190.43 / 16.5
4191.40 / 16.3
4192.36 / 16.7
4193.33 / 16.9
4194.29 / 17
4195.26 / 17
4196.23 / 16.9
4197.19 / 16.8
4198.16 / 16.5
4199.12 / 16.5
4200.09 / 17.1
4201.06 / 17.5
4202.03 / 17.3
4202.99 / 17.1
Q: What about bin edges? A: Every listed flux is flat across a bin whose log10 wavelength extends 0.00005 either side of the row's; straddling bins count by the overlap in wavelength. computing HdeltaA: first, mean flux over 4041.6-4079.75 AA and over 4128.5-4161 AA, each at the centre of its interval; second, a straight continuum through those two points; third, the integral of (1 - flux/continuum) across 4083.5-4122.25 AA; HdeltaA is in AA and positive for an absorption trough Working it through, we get 6.73 AA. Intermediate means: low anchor 17.2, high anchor 17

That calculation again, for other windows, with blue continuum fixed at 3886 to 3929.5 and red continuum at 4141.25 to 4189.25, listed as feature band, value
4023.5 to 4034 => -0.9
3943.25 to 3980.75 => 3.8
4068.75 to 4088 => 0.1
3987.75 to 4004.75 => -1.8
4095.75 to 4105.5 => 3.5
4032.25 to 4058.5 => -2.3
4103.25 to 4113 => 1.9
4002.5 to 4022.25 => -1.6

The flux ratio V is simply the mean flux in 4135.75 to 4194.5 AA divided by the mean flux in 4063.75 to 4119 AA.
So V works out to 1.14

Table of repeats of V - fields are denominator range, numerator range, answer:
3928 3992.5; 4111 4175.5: 1.14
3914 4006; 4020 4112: 1.03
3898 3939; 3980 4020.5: 1.08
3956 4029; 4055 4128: 0.98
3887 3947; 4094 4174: 1.02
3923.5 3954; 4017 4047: 1.11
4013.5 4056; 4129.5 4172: 0.96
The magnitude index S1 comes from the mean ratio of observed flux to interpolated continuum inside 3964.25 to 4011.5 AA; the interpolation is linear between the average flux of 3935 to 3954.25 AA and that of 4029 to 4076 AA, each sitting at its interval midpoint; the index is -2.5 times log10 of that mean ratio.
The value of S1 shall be 0.108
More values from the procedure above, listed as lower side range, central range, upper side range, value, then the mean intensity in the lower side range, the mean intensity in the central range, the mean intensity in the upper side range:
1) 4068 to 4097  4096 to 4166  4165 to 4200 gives 0.049 mag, 16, 15.7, 16.9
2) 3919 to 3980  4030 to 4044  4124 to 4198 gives -0.136 mag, 14.7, 17.7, 17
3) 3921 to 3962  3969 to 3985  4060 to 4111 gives 0.178 mag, 16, 13.3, 14.9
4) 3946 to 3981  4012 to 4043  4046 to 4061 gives -0.062 mag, 14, 17.5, 17.6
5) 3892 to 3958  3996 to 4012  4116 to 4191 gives -0.085 mag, 16.1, 17.7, 16.9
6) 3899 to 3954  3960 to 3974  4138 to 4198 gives 0.439 mag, 16.4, 11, 16.9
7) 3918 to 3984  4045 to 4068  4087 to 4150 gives -0.156 mag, 14.9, 17.5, 15.3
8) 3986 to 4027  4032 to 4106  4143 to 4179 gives 0.078 mag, 17.5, 16.1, 16.9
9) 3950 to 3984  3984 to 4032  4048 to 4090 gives -0.162 mag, 13.8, 17.4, 16.9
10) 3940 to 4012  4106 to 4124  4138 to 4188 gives 0.080 mag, 15.7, 15.5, 17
